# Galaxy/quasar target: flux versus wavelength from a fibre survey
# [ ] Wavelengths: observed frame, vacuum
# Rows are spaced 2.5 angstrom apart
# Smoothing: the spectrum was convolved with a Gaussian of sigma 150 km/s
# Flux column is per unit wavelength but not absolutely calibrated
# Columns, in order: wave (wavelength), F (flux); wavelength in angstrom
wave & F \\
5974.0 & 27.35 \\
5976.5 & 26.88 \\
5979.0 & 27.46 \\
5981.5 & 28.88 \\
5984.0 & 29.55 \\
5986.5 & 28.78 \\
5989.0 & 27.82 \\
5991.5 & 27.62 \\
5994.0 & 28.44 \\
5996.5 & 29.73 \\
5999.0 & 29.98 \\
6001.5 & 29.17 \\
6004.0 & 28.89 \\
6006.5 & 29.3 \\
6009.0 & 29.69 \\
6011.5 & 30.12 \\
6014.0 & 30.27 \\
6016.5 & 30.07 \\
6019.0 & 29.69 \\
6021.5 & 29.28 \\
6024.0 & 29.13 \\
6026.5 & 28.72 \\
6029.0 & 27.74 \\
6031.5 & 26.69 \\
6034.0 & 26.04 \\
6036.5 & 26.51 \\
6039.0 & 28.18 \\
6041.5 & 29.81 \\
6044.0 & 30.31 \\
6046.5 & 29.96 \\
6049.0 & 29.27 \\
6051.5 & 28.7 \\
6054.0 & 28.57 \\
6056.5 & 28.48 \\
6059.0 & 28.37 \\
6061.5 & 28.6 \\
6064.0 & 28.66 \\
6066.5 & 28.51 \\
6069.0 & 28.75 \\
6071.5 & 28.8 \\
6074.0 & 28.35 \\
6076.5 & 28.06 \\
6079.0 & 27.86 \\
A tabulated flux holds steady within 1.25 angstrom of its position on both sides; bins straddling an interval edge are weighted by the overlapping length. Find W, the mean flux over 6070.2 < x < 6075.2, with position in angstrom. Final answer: 28.6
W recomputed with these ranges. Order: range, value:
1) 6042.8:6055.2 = 29.4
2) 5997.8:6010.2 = 29.4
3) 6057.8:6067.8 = 28.5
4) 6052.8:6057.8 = 28.5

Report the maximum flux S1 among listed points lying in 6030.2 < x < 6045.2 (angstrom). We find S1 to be 30.31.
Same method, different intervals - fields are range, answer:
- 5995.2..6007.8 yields 29.98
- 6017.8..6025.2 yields 29.69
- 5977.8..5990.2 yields 29.55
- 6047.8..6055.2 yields 29.27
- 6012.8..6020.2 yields 30.27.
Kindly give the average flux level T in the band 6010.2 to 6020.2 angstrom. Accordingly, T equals 30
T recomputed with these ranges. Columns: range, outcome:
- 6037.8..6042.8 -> 29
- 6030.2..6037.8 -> 26.4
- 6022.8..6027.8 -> 28.9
